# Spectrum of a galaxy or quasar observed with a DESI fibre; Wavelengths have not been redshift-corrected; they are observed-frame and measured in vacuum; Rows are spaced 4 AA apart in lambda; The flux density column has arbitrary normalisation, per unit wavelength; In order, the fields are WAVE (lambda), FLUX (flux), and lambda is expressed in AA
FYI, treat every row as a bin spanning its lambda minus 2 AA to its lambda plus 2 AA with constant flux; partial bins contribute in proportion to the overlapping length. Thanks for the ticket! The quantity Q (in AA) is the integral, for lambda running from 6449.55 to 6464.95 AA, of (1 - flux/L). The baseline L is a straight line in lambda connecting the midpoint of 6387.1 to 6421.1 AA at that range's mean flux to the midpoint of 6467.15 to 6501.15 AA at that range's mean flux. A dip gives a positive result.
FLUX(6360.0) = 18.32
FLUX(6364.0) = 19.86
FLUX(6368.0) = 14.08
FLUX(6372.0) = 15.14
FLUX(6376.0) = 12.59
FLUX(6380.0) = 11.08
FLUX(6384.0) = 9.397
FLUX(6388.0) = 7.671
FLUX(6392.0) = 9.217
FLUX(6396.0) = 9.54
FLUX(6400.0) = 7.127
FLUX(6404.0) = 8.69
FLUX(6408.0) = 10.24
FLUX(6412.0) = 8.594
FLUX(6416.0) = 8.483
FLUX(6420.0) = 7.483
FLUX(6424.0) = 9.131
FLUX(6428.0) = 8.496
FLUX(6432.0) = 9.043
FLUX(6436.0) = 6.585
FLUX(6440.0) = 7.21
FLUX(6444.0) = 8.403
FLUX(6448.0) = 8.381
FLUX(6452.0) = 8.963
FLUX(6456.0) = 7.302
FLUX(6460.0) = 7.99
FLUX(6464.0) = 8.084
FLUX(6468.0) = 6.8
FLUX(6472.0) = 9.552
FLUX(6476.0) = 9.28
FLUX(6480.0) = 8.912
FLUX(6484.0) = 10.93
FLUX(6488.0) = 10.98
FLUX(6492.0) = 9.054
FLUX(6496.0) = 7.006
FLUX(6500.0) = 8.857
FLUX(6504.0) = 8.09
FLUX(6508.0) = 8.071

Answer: 1.48 AA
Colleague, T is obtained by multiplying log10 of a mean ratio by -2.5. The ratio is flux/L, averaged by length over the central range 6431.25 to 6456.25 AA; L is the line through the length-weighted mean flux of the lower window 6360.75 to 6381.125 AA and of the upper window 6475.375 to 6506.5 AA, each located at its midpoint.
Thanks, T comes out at 0.39 mag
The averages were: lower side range 14.9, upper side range 9.12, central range 7.98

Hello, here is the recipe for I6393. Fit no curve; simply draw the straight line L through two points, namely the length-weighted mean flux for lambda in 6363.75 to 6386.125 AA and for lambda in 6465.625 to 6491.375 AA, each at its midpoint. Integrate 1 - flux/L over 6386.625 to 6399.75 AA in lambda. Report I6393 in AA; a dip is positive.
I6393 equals 4.1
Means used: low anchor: 13.2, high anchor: 9.37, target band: 8.64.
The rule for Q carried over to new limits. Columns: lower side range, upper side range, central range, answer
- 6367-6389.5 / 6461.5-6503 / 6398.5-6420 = 4.5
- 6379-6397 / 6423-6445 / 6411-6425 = 0.2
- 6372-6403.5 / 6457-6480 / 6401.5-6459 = 4.5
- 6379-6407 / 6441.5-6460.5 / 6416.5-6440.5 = 1.2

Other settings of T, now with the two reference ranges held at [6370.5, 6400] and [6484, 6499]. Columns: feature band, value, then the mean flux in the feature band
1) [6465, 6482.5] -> 0.09 mag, 8.67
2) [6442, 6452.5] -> 0.14 mag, 8.53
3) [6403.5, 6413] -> 0.09 mag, 9.31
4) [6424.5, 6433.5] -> 0.13 mag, 8.81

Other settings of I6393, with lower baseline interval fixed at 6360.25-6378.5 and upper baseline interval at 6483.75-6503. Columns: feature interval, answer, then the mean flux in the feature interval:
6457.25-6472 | 3.8 AA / 7.87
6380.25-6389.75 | 3.7 AA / 9.03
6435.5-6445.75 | 3.8 AA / 7.49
